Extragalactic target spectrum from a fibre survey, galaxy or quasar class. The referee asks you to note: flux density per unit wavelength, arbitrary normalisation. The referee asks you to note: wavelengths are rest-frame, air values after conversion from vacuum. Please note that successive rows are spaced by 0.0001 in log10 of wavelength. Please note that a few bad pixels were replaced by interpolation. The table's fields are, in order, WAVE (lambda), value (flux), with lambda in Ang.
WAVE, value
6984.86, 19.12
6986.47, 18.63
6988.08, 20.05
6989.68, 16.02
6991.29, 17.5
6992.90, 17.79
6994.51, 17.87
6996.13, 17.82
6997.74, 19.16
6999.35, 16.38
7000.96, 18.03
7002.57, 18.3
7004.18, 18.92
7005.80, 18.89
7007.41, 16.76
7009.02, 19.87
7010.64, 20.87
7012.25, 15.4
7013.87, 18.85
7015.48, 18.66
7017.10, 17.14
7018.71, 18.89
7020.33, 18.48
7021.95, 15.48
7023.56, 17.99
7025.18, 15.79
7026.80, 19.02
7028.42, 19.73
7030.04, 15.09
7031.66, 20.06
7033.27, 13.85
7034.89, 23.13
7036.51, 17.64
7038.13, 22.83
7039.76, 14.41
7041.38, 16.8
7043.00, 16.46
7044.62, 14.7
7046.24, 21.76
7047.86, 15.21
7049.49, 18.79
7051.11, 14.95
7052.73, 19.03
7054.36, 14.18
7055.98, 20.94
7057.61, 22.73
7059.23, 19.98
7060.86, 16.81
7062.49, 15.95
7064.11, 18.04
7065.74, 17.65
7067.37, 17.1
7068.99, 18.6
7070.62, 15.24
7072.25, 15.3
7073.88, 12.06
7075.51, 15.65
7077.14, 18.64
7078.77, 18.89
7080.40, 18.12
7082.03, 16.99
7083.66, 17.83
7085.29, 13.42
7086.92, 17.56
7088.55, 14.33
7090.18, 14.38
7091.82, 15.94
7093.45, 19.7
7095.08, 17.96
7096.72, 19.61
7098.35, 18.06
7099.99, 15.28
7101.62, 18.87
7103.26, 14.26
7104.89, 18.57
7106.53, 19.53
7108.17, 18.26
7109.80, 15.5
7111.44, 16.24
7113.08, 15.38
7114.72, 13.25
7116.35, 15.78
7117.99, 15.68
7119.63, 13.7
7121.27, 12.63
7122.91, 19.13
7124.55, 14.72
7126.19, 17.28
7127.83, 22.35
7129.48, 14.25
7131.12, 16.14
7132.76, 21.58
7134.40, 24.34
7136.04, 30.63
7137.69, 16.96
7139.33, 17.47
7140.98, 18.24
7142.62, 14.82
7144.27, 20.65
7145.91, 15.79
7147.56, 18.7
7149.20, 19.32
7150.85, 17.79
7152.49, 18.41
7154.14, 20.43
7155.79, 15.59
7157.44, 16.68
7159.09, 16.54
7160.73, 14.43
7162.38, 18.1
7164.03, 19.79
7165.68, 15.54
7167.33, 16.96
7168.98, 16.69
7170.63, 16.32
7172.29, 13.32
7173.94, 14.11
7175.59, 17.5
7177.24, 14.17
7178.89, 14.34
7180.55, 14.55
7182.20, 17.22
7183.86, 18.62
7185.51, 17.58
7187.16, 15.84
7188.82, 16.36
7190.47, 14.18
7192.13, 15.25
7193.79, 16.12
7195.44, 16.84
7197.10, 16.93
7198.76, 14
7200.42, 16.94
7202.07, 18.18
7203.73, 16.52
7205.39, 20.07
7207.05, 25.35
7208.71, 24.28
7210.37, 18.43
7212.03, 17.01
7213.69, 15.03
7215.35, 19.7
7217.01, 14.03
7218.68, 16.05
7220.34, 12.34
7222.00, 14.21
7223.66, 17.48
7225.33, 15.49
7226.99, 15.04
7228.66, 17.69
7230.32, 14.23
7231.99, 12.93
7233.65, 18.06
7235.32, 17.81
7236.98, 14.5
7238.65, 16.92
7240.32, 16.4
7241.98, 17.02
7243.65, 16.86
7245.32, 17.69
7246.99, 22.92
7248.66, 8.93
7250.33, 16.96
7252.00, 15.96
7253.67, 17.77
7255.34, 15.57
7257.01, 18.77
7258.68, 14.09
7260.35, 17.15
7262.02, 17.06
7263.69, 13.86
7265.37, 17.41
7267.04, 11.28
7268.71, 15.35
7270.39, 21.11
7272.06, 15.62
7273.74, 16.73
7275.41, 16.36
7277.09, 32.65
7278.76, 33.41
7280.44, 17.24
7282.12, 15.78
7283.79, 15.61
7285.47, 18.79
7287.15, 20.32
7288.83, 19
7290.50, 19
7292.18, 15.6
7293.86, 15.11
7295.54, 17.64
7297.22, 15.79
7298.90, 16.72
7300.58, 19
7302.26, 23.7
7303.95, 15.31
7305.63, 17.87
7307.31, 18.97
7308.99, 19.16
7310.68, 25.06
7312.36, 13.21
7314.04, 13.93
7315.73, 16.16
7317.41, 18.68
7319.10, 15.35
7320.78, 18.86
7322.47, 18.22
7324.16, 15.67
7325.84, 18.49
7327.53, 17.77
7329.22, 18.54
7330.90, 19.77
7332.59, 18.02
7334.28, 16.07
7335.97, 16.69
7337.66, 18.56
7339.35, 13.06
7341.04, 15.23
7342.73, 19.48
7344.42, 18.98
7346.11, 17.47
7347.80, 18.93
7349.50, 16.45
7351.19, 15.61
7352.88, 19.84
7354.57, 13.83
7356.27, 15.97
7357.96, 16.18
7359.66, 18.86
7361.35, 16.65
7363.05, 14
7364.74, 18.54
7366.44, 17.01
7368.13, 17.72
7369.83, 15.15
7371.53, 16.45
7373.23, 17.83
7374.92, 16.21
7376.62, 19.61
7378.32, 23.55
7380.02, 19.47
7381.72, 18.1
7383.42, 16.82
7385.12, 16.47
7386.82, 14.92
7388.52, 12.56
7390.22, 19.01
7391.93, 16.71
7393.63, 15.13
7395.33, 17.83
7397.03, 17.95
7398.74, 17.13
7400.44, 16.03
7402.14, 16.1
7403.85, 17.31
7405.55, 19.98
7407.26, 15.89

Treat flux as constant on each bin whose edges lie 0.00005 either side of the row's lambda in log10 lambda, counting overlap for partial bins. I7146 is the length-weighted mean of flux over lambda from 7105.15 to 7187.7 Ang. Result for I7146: 17.2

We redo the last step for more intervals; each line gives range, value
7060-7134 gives 16.8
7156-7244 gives 16.5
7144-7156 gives 18.4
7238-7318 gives 17.7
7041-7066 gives 17.8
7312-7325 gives 16.4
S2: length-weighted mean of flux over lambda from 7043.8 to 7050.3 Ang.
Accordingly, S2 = 17.6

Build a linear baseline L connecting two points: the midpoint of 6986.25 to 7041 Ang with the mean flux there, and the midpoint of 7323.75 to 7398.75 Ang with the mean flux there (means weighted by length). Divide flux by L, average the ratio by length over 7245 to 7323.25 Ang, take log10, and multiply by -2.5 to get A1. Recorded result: -0.02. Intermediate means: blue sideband 18.1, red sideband 17.2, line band 17.8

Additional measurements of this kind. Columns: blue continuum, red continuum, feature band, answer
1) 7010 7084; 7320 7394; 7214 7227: 0.12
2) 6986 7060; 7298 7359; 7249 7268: 0.12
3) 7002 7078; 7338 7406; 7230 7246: 0.07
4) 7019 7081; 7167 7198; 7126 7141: -0.21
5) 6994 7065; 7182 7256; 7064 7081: 0.06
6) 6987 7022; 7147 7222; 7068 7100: 0.05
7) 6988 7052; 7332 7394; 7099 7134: 0.06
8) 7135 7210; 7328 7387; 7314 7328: 0.01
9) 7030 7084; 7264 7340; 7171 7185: 0.15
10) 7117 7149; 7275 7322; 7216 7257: 0.16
